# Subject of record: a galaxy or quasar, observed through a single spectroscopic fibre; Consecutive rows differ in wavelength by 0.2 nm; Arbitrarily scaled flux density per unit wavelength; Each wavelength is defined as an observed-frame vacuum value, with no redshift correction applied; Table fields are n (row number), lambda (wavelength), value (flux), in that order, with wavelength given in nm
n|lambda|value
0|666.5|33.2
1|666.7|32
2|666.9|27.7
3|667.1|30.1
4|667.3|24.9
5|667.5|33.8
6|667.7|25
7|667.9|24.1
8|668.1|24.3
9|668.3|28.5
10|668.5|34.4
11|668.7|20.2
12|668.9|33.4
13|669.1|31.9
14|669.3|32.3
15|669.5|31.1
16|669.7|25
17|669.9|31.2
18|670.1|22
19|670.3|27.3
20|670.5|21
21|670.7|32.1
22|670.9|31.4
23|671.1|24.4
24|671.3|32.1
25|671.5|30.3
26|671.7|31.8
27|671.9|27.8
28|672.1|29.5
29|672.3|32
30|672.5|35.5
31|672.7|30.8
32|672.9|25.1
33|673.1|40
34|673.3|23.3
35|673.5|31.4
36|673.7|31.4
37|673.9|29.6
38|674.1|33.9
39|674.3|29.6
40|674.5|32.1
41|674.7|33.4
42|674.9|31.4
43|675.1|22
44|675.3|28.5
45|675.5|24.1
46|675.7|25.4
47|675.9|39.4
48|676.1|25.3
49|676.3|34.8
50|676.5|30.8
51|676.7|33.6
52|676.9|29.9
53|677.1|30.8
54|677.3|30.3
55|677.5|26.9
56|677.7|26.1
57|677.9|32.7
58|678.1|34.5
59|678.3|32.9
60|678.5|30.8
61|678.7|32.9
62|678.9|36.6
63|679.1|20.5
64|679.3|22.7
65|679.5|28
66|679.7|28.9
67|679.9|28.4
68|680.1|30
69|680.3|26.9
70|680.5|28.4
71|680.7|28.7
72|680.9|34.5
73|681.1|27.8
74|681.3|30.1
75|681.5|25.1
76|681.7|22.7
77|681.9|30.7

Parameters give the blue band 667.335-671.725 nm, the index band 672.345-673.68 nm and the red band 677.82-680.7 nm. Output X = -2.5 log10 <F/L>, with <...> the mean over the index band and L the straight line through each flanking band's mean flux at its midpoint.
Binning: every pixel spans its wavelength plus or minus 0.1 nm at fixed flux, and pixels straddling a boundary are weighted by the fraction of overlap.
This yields -0.08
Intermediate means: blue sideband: 28.4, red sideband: 29.5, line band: 31.1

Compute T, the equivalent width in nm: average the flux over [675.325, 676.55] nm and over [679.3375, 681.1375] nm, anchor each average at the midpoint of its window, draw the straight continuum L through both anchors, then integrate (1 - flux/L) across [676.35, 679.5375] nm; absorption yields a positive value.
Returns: -0.077 nm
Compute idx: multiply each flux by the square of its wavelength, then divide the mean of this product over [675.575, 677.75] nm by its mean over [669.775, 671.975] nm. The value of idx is 1.1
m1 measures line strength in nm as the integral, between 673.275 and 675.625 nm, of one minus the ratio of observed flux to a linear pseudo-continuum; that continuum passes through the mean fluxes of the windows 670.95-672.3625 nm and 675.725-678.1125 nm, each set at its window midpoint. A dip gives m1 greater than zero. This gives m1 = 0.08 nm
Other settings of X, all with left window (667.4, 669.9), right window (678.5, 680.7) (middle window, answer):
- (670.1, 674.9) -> -0.05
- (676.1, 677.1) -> -0.10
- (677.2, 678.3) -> -0.07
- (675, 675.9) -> 0.08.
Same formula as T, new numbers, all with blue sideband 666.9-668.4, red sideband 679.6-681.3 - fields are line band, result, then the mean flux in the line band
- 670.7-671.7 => -0.08 nm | 30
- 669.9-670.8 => 0.05 nm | 26.2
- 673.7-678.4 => -0.30 nm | 30.4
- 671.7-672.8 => -0.13 nm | 31.2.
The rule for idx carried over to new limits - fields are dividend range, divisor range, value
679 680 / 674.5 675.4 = 0.89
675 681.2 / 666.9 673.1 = 1.04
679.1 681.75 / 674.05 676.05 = 0.94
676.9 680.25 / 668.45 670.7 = 1.08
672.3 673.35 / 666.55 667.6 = 1.07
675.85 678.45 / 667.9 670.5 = 1.14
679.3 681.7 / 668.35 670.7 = 1.03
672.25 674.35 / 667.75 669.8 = 1.11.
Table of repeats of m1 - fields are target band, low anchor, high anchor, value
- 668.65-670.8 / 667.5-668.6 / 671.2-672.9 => 0.07 nm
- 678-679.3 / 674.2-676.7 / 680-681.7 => -0.07 nm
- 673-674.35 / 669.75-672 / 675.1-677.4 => -0.11 nm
